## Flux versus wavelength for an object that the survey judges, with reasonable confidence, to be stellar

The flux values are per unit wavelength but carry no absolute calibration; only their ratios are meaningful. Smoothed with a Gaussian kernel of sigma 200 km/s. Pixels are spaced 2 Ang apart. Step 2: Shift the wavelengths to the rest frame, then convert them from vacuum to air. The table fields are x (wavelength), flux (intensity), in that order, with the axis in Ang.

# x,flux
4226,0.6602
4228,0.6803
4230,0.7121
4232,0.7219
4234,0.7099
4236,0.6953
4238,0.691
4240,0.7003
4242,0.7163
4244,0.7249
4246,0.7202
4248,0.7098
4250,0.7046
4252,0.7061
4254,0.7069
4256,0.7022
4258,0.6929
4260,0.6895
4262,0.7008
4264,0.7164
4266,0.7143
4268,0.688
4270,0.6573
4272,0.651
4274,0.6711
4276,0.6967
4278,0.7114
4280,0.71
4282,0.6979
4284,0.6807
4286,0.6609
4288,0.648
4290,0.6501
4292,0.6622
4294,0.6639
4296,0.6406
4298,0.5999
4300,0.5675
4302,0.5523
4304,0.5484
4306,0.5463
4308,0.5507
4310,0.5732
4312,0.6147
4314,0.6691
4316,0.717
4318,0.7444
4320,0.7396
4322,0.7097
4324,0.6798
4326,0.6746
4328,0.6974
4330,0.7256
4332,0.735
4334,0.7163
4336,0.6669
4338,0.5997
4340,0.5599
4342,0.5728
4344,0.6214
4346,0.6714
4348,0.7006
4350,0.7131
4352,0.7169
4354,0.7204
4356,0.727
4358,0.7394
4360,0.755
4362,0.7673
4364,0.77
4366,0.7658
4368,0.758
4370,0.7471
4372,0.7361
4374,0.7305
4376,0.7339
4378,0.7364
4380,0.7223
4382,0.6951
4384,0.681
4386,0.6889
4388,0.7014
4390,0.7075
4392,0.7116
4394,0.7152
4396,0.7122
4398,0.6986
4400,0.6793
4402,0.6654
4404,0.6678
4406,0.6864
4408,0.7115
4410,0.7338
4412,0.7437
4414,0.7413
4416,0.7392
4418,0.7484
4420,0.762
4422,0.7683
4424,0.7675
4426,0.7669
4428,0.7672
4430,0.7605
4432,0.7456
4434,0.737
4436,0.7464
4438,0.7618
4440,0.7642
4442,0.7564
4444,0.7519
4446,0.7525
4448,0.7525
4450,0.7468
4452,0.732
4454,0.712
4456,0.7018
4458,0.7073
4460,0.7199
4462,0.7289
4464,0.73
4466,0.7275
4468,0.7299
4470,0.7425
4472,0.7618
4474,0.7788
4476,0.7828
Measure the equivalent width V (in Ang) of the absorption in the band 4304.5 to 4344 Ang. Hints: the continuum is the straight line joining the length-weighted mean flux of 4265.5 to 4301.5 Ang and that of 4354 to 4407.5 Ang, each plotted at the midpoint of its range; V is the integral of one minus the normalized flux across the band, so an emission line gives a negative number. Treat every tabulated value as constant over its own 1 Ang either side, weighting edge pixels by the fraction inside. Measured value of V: 1.8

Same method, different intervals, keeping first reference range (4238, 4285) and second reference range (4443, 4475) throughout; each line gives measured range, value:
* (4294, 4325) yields 3.3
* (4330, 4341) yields 0.8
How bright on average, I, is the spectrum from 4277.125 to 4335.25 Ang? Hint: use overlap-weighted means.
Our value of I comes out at 0.658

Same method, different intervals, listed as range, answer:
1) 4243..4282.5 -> 0.699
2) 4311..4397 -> 0.704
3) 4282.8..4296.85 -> 0.659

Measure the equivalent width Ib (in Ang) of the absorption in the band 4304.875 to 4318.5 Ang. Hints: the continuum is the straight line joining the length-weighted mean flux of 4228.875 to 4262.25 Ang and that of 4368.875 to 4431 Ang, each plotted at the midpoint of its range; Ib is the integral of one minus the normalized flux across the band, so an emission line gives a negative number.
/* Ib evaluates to 1.7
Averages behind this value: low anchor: 0.706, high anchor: 0.724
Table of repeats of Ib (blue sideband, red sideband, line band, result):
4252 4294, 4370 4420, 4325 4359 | 1.04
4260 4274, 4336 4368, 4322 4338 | -0.03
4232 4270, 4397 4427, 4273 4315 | 4.48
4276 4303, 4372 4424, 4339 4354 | 0.67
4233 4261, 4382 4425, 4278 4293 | 0.68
